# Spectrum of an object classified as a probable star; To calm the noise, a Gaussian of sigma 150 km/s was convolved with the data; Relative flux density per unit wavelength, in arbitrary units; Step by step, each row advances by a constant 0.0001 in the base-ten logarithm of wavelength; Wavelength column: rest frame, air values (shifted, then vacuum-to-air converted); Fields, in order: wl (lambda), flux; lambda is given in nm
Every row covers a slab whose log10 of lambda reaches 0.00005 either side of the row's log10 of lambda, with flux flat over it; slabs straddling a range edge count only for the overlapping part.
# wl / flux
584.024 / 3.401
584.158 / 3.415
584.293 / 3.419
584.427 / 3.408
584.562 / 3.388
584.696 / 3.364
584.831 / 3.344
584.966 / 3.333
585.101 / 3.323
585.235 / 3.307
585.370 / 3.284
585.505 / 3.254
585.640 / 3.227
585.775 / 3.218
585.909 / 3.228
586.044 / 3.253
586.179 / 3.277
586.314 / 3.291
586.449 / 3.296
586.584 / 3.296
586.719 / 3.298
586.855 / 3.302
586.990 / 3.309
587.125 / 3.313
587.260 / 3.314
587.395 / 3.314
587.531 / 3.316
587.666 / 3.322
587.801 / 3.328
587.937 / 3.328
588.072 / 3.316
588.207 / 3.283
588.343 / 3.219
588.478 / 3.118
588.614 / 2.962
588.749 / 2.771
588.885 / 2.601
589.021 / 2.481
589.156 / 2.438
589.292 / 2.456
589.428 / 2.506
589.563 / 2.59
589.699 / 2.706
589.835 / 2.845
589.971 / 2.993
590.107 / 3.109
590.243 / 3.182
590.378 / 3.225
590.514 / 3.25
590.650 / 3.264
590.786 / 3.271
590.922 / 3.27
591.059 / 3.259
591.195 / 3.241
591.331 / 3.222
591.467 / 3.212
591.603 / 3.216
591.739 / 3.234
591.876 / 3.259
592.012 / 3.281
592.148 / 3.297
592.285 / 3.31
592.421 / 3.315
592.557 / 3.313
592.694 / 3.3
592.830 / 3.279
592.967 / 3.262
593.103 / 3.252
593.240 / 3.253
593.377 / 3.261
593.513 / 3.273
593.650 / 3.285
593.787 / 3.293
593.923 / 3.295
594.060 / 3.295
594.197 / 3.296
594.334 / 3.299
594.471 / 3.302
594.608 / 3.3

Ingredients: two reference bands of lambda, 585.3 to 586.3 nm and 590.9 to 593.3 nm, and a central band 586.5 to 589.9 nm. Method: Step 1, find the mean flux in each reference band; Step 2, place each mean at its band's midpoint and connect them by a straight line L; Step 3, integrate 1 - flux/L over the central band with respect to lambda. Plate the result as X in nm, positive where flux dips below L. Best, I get 0.24 nm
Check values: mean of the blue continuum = 3.25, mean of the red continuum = 3.26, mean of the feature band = 3.03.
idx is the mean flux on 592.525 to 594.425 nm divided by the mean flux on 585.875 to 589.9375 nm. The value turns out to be 1.07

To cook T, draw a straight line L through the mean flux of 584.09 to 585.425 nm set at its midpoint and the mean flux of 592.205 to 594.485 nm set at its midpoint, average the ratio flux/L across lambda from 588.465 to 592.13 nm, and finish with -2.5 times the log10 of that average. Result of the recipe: 0.11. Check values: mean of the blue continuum 3.36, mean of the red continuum 3.29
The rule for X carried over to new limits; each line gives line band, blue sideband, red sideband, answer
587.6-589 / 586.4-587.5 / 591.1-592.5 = 0.08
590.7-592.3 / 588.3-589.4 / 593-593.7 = -0.11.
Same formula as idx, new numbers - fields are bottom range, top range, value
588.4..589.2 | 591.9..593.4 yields 1.20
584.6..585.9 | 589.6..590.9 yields 0.94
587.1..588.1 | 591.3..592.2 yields 0.98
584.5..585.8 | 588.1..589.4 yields 0.85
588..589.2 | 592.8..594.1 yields 1.12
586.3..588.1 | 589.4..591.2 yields 0.92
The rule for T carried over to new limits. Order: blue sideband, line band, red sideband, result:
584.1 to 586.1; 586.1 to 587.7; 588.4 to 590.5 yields -0.066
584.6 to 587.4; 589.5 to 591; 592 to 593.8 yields 0.076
